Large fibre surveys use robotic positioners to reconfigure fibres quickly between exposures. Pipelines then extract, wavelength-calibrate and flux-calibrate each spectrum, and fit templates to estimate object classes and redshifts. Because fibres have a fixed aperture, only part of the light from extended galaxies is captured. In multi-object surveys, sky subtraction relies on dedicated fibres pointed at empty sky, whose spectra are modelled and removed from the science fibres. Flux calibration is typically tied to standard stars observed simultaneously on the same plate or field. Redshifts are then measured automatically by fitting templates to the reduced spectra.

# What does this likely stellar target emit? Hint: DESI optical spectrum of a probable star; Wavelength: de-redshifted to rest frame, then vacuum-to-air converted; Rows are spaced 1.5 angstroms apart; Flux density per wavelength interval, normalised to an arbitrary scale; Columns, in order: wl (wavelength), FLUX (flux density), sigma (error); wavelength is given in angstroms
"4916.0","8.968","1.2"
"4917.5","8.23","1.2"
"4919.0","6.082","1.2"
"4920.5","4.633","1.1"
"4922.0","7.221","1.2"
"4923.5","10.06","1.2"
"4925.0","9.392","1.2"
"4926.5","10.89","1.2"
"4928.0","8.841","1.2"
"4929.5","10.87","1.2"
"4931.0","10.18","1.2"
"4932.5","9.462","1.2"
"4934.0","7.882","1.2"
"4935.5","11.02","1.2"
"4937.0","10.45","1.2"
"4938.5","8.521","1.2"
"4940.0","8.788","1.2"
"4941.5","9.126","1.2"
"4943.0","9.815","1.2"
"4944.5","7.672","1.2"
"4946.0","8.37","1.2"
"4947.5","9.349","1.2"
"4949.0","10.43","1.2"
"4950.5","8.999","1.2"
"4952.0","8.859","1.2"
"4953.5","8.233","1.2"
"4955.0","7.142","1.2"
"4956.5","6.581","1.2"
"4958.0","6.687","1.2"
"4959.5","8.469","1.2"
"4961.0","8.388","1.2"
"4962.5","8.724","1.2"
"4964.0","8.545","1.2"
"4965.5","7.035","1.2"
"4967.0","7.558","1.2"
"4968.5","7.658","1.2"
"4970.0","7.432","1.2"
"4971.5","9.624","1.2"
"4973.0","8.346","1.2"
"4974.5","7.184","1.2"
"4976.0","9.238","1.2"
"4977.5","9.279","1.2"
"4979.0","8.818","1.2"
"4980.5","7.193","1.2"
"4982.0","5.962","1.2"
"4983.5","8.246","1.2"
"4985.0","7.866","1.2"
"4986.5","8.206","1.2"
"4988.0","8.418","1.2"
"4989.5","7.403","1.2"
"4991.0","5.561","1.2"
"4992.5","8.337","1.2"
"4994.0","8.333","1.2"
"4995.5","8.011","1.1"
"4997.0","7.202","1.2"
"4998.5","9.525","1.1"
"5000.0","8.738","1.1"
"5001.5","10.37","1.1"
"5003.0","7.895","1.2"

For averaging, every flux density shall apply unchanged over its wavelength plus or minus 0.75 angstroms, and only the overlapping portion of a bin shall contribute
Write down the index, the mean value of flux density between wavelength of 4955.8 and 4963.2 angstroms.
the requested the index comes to 7.77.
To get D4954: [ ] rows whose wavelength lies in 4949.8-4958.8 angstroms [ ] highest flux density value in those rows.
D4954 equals 8.999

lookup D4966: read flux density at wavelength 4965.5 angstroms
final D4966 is 7.035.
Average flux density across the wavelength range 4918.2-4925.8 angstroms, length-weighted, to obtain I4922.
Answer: 7.51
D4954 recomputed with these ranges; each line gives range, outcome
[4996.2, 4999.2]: 9.525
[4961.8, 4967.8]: 8.724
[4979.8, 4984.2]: 8.246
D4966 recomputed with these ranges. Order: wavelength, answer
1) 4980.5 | 7.193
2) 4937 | 10.45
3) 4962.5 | 8.724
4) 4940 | 8.788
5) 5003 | 7.895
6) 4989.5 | 7.403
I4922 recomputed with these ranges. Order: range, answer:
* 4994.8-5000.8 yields 8.39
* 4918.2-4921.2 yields 5.42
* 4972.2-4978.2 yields 8.51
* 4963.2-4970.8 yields 7.67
